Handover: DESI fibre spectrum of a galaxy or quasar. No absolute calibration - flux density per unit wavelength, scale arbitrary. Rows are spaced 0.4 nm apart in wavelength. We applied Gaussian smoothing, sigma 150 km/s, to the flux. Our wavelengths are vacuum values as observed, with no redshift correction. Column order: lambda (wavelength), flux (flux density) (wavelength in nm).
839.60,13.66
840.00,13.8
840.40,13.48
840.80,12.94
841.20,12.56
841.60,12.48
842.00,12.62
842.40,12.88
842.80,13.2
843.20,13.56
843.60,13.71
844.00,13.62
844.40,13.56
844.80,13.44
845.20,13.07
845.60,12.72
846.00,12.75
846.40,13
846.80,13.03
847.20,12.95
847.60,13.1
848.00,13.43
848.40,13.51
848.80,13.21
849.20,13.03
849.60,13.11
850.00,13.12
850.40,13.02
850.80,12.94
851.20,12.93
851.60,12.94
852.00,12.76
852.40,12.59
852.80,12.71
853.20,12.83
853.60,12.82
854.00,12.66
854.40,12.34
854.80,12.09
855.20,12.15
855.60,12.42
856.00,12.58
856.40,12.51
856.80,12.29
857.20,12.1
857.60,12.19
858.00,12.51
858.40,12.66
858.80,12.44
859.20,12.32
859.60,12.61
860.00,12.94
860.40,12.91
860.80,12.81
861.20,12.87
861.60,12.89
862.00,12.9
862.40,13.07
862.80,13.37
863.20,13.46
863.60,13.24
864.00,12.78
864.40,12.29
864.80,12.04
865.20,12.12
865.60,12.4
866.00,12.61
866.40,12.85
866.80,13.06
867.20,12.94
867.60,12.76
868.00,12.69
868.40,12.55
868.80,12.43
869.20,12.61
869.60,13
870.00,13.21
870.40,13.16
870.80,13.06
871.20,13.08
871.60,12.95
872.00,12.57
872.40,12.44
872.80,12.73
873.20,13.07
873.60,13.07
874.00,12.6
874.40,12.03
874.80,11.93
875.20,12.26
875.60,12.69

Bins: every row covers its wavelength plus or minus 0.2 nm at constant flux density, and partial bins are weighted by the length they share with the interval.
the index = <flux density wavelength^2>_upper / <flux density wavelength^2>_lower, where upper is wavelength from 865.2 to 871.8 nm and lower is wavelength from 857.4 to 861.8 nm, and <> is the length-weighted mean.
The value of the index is 1.0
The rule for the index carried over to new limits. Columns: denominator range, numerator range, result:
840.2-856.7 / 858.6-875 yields 1.03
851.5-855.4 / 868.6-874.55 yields 1.06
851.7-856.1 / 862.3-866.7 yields 1.04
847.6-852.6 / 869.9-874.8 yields 1.03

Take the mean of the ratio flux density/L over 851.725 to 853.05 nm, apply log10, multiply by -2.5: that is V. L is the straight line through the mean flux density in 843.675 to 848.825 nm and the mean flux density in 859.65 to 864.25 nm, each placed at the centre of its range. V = 0.03 mag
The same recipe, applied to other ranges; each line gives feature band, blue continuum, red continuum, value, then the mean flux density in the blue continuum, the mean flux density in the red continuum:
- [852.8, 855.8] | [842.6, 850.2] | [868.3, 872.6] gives 0.051 mag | 13.2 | 12.8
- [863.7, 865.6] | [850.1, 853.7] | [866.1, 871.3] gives 0.043 mag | 12.8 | 12.9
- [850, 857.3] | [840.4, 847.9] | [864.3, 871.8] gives 0.028 mag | 13.1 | 12.7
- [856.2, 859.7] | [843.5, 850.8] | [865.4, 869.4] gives 0.044 mag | 13.2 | 12.7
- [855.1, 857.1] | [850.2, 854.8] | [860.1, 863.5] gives 0.041 mag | 12.7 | 13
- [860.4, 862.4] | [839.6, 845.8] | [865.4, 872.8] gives 0.002 mag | 13.2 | 12.8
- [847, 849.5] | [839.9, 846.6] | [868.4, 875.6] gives -0.012 mag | 13.1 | 12.7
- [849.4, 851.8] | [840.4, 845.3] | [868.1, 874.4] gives 0.004 mag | 13.2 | 12.8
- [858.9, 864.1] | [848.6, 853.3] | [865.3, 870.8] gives -0.007 mag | 12.9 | 12.8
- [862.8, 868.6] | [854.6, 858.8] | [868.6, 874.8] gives -0.010 mag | 12.4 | 12.8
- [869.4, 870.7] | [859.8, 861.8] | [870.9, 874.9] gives -0.033 mag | 12.9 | 12.7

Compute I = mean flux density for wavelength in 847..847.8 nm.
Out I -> 13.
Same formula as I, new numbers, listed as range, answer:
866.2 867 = 13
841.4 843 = 12.8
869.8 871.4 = 13.1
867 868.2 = 12.8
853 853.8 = 12.8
